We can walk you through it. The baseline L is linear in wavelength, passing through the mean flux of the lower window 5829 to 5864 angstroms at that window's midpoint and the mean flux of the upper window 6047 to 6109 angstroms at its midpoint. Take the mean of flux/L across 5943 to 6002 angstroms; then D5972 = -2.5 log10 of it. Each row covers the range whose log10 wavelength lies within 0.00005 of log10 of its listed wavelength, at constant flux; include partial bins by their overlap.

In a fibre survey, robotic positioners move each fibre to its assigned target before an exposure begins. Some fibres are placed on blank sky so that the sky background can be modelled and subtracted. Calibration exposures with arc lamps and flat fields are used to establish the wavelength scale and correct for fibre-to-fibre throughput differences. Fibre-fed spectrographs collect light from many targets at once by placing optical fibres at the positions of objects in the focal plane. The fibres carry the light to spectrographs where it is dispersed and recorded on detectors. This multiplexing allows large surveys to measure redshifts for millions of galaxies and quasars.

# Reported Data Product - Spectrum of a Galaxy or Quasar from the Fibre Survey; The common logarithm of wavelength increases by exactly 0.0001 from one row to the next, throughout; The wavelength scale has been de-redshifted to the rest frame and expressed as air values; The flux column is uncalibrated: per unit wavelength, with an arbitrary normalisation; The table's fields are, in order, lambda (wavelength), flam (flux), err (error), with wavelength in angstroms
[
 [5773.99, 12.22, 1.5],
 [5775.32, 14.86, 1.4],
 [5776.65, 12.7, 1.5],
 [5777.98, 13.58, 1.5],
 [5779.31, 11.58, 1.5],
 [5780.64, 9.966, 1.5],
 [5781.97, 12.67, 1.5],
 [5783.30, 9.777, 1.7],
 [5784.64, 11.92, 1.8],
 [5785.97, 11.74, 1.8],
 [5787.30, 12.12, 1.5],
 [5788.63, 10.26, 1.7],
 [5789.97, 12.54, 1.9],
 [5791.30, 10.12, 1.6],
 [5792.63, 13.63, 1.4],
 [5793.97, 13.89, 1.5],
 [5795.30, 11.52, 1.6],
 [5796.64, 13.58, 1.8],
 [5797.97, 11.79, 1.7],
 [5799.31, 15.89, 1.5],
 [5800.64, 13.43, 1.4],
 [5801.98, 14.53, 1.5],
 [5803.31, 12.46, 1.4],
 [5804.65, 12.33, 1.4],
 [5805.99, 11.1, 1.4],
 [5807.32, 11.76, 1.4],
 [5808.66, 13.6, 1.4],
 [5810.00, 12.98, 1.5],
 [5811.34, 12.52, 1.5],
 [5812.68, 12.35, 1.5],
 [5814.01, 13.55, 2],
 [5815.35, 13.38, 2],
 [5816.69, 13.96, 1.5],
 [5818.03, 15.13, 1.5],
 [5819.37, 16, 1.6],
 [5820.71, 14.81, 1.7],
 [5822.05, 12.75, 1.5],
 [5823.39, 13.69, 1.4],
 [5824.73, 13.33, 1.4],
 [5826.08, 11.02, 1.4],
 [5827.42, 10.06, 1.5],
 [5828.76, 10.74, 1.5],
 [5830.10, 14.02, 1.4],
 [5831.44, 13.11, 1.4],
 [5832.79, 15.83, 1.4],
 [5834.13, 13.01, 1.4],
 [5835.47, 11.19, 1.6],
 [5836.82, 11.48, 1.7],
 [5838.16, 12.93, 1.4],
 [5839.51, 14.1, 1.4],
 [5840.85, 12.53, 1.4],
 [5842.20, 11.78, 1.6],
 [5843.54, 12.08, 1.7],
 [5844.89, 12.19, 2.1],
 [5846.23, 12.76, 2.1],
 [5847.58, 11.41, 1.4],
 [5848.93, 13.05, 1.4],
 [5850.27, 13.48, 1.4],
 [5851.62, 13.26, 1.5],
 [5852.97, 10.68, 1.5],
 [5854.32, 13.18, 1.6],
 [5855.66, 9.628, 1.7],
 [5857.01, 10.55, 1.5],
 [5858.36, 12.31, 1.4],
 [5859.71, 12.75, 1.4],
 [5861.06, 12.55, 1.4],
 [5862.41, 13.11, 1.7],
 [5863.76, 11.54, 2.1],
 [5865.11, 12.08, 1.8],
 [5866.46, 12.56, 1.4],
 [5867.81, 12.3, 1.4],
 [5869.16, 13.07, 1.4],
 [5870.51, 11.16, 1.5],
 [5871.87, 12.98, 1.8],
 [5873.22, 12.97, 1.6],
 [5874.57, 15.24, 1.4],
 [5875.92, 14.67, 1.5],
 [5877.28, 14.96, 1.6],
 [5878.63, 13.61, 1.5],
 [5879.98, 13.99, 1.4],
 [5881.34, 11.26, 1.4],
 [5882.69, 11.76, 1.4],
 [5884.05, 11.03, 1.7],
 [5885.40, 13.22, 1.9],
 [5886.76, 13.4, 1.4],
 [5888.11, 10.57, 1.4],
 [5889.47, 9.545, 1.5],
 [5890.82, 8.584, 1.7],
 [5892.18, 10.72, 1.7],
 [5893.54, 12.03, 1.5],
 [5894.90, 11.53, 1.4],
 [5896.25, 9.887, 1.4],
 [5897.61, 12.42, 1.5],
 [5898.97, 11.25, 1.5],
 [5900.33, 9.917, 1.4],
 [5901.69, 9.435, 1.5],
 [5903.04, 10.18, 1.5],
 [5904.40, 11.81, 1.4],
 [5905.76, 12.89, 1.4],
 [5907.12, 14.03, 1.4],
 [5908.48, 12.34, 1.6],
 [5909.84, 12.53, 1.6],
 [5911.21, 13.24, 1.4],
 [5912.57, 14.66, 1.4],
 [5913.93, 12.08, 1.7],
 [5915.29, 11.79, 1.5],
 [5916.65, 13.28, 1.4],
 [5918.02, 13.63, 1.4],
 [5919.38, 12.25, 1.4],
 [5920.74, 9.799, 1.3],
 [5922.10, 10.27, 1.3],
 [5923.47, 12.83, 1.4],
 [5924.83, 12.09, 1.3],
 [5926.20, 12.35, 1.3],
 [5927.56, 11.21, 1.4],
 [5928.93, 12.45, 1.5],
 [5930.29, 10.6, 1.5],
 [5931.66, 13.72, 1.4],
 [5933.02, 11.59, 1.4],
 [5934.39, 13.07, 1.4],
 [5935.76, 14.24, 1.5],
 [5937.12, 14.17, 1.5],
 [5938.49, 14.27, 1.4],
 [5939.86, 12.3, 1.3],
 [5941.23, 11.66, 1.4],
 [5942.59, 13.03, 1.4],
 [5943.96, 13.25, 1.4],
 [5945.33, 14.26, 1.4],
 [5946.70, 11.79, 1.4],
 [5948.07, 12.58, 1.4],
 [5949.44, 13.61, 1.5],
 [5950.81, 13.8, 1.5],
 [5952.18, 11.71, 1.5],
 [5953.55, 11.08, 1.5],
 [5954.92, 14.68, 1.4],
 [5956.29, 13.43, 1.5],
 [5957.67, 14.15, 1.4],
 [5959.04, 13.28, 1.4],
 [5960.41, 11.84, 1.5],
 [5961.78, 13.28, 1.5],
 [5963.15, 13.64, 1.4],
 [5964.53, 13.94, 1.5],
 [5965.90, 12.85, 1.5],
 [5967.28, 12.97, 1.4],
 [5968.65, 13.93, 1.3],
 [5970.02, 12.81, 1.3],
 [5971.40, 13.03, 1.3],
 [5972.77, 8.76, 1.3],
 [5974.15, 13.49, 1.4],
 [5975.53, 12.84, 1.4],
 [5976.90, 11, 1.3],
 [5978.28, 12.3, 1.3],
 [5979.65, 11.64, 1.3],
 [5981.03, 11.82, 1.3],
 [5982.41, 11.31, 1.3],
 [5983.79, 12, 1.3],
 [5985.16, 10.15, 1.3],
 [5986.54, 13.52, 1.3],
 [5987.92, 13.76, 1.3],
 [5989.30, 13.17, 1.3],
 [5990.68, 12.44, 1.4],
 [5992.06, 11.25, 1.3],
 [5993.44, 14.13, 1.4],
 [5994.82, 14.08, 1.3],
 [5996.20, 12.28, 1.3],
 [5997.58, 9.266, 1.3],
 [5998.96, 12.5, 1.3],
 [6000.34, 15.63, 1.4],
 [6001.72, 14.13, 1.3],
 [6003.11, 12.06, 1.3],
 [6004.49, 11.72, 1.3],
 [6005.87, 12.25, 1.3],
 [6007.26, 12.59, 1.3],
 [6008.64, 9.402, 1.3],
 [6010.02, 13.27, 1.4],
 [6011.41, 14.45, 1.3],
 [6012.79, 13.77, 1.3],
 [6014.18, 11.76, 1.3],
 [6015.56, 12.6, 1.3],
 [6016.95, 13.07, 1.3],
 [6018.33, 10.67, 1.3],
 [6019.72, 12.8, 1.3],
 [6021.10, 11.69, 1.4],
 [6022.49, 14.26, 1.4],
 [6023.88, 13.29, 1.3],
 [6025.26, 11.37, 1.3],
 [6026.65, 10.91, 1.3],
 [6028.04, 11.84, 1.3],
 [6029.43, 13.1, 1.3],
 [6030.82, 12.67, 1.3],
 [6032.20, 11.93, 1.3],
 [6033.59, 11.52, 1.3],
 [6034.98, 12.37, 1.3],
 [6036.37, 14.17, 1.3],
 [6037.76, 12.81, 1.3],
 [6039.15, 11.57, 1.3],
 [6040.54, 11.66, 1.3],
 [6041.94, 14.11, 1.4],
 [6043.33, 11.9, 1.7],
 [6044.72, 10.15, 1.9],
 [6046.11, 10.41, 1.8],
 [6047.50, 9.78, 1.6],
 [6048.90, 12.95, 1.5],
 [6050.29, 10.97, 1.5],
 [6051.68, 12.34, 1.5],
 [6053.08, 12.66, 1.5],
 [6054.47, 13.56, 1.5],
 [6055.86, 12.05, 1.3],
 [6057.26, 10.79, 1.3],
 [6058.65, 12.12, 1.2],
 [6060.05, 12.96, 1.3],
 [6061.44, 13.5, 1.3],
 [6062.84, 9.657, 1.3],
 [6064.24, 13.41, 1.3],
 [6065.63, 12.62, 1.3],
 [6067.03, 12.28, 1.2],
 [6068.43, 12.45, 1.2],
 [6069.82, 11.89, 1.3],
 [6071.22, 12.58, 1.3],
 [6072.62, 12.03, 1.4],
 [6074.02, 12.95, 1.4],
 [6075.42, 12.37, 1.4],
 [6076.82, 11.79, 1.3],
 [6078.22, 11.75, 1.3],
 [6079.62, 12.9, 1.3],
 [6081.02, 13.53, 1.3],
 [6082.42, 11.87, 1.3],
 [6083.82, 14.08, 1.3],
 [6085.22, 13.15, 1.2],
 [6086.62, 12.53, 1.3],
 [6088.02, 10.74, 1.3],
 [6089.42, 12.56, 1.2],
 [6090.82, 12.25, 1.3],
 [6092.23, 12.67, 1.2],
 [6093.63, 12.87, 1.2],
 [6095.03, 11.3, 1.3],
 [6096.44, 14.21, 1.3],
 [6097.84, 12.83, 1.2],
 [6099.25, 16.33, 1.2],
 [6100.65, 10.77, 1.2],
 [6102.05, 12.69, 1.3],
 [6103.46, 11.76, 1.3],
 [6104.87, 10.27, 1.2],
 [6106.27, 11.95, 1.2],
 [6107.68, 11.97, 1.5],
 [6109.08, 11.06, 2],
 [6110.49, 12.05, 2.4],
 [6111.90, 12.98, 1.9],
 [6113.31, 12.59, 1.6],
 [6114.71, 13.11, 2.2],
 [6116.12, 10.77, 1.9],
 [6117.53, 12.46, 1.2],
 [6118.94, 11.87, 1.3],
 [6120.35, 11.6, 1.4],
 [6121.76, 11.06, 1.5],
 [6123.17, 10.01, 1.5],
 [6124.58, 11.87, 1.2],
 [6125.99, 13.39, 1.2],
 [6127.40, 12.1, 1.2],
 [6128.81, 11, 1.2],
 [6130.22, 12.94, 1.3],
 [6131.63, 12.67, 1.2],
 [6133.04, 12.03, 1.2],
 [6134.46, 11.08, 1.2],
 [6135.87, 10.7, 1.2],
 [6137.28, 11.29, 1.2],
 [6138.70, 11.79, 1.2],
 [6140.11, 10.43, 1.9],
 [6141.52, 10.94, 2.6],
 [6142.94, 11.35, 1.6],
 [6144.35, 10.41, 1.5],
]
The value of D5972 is -0.03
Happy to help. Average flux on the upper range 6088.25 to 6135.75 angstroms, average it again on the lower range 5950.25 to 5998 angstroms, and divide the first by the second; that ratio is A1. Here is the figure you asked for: 0.96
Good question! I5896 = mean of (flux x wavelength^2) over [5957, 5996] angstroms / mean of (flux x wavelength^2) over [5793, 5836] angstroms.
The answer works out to 1.0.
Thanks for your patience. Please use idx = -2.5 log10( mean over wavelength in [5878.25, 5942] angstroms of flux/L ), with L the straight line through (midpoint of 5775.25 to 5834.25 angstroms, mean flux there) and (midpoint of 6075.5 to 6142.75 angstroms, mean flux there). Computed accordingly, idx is 0.04 mag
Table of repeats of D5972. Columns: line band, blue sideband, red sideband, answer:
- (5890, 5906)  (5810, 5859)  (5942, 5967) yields 0.19 mag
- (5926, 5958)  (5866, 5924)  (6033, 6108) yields -0.06 mag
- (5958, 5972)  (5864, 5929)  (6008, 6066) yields -0.09 mag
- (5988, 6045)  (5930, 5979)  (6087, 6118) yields 0.01 mag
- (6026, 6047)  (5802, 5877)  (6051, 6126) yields 0.03 mag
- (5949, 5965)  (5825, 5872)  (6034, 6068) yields -0.08 mag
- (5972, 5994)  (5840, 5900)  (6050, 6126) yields 0.01 mag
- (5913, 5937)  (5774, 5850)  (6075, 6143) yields 0.02 mag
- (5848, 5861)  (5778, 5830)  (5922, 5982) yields 0.05 mag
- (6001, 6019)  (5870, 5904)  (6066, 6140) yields -0.04 mag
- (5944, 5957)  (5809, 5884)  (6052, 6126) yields -0.04 mag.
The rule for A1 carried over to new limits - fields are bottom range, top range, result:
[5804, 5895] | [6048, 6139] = 0.97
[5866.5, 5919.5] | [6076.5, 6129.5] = 1.00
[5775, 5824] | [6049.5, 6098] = 0.97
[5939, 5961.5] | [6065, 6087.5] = 0.97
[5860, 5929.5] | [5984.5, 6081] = 1.02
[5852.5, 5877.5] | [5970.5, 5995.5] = 0.98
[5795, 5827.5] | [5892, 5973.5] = 0.95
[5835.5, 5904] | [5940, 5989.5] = 1.05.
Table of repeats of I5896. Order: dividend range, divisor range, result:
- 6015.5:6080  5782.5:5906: 1.05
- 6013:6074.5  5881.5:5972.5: 1.03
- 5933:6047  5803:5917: 1.06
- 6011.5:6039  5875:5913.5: 1.09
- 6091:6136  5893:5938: 1.07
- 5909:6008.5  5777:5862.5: 1.05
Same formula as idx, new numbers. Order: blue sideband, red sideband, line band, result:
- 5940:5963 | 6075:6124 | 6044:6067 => 0.05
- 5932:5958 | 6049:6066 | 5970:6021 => 0.03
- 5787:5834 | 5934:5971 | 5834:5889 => 0.05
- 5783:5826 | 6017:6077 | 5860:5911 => 0.05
